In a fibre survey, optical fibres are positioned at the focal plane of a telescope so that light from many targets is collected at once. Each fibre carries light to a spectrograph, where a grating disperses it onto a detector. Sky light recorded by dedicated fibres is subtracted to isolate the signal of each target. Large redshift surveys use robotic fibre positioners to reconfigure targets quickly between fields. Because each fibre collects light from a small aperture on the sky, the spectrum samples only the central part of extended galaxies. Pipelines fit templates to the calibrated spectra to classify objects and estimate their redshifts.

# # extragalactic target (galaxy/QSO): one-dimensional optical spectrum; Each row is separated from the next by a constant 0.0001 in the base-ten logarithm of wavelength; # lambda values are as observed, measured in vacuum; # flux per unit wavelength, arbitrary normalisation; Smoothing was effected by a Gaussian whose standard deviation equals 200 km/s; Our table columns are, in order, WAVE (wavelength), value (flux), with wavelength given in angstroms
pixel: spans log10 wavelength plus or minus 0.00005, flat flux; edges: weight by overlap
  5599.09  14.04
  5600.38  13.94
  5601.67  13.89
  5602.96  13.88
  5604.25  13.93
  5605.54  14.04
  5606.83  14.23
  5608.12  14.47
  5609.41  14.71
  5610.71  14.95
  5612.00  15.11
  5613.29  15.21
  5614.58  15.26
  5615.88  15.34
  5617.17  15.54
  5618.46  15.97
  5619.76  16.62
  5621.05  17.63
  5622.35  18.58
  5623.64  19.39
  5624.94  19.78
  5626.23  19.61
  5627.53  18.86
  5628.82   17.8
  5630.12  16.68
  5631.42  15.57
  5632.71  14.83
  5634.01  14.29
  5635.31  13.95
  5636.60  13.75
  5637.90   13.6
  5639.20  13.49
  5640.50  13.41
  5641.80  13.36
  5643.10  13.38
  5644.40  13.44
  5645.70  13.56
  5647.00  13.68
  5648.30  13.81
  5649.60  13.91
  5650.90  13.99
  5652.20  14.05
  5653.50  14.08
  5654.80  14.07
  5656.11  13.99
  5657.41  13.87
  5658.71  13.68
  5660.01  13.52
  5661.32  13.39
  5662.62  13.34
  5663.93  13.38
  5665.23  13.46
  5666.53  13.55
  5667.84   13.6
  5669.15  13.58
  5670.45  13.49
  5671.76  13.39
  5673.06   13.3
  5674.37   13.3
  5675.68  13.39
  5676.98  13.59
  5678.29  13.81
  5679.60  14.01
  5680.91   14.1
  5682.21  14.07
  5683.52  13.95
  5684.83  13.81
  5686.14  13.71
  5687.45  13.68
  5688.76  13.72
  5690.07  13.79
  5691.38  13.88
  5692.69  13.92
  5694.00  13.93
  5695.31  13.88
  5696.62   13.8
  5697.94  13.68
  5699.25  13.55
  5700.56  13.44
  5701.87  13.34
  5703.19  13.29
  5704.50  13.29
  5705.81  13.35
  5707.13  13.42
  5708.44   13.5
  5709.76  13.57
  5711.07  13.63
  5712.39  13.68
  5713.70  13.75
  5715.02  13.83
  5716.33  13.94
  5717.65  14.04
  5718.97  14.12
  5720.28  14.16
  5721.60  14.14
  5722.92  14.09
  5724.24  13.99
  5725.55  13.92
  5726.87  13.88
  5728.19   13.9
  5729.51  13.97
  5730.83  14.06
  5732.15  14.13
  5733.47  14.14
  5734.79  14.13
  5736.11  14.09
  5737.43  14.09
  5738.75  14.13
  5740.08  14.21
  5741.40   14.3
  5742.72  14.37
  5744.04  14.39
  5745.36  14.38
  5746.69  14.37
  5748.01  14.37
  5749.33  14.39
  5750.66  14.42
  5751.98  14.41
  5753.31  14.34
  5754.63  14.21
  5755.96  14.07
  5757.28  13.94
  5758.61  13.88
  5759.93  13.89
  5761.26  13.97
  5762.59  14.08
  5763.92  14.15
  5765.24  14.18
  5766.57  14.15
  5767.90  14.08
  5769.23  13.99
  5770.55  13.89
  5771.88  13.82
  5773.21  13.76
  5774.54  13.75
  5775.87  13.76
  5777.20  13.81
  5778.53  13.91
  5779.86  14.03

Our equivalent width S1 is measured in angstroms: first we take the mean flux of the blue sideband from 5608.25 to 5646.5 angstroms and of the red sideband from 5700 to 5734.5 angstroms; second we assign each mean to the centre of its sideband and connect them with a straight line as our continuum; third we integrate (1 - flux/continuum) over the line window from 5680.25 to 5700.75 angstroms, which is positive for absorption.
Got 0.75 angstroms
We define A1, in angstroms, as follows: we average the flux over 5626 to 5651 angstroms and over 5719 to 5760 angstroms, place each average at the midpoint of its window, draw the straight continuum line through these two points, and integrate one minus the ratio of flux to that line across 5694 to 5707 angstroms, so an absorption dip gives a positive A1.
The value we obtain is 0.8 angstroms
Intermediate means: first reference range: 14.7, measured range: 13.5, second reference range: 14.2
